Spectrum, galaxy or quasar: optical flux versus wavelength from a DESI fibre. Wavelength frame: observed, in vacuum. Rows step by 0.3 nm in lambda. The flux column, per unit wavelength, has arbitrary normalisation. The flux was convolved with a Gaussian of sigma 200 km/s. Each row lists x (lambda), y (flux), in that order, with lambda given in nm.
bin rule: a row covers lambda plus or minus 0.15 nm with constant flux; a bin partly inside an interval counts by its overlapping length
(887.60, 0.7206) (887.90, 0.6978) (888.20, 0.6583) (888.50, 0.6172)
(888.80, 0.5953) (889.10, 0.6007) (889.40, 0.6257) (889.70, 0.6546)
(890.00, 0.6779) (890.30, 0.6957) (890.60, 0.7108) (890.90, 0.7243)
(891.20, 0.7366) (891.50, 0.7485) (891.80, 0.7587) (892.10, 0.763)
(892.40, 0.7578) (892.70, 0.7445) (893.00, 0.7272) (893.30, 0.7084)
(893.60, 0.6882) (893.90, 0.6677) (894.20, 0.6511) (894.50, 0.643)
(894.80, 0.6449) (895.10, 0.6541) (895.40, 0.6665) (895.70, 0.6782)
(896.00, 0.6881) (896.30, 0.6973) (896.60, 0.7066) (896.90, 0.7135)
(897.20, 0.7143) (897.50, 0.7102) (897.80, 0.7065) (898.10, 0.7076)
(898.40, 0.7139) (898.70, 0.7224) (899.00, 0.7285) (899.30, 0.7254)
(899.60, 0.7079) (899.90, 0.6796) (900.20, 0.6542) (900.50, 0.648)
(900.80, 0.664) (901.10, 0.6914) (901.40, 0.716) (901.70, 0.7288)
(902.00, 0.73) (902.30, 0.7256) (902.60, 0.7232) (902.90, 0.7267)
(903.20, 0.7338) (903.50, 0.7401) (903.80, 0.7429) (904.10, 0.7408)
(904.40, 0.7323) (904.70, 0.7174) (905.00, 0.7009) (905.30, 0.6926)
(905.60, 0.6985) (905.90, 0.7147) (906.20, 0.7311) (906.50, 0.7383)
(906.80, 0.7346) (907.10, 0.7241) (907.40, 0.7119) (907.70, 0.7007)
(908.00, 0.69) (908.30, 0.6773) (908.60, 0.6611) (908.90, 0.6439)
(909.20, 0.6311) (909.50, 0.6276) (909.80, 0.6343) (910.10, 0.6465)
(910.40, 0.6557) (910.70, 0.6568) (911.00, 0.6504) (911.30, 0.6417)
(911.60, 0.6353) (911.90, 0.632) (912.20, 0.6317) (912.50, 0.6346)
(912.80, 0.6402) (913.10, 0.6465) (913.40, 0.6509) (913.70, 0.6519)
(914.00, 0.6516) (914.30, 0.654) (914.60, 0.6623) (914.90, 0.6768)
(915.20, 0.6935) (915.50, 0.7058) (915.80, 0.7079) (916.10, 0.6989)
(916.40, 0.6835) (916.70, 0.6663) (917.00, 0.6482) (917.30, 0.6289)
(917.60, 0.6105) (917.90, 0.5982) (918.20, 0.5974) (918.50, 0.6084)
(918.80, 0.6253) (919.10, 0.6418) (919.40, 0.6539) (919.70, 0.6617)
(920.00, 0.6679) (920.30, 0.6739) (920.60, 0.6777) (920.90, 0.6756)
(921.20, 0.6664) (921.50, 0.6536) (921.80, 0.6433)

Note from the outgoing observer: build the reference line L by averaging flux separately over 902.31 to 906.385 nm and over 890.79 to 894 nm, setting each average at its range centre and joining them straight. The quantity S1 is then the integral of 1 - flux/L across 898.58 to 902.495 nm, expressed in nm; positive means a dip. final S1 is 0.13 nm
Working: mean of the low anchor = 0.731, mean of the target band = 0.702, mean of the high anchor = 0.723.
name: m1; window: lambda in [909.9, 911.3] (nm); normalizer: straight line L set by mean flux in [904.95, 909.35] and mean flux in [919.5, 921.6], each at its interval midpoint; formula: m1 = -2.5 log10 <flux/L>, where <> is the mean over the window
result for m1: 0.063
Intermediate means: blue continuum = 0.697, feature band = 0.651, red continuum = 0.668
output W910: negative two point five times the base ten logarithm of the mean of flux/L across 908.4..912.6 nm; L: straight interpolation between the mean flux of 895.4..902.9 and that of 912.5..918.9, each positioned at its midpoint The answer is 0.04 mag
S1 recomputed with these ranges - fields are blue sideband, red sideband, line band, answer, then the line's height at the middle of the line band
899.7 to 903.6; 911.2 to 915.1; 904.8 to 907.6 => -0.141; 0.682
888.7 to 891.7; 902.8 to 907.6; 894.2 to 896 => 0.090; 0.694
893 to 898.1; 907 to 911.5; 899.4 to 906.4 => -0.391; 0.673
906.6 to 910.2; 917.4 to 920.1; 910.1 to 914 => 0.084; 0.659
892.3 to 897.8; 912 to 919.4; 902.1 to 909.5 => -0.415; 0.67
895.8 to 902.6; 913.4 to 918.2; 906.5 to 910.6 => 0.030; 0.679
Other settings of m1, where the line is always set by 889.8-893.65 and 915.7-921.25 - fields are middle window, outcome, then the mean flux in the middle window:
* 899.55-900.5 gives 0.05 mag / 0.673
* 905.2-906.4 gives -0.04 mag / 0.711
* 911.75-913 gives 0.06 mag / 0.635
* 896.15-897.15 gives 0.01 mag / 0.707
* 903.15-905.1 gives -0.06 mag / 0.73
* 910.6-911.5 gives 0.04 mag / 0.648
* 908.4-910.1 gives 0.06 mag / 0.641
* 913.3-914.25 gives 0.02 mag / 0.652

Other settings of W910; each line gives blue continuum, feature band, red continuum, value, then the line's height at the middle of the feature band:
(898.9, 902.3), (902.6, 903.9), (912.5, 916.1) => -0.06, 0.692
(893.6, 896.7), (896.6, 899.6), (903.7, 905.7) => -0.05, 0.685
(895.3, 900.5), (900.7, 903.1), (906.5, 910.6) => -0.04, 0.69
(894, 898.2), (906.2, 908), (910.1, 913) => -0.10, 0.654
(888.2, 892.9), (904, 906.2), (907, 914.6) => -0.08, 0.666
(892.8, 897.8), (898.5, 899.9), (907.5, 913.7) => -0.06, 0.677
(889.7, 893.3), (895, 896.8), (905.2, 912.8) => 0.05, 0.713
